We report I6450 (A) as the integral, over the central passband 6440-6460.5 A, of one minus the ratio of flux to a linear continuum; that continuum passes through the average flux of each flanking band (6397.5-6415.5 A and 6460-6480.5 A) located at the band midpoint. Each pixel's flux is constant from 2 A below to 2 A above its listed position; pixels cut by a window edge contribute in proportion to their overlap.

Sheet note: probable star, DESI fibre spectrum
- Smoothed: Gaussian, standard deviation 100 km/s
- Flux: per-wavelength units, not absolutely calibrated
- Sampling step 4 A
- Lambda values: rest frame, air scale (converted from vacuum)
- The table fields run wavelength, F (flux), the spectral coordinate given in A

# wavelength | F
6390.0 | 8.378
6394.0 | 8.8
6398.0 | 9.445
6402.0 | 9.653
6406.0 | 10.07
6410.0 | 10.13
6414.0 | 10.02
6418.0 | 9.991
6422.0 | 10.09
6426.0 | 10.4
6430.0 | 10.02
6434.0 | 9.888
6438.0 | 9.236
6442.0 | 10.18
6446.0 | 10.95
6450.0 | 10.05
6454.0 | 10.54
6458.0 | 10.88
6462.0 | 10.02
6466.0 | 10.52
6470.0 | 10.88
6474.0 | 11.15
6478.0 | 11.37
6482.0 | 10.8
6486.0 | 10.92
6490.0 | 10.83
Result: 0.0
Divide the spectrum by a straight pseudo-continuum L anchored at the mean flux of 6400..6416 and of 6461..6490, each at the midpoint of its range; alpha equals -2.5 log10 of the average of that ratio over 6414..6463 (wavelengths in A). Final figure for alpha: 0.02 mag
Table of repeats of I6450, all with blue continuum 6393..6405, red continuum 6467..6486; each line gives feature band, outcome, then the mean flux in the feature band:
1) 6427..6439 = 0.3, 9.81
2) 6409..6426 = -0.5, 10.1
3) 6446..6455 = 0.0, 10.4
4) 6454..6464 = 0.2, 10.5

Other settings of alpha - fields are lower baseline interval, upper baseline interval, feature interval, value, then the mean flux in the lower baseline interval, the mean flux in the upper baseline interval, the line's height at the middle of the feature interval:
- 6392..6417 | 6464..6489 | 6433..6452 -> 0.030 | 9.7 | 10.9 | 10.4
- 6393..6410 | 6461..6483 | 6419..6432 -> -0.015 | 9.61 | 10.8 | 10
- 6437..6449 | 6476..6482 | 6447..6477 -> 0.010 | 10.2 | 11.2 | 10.7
